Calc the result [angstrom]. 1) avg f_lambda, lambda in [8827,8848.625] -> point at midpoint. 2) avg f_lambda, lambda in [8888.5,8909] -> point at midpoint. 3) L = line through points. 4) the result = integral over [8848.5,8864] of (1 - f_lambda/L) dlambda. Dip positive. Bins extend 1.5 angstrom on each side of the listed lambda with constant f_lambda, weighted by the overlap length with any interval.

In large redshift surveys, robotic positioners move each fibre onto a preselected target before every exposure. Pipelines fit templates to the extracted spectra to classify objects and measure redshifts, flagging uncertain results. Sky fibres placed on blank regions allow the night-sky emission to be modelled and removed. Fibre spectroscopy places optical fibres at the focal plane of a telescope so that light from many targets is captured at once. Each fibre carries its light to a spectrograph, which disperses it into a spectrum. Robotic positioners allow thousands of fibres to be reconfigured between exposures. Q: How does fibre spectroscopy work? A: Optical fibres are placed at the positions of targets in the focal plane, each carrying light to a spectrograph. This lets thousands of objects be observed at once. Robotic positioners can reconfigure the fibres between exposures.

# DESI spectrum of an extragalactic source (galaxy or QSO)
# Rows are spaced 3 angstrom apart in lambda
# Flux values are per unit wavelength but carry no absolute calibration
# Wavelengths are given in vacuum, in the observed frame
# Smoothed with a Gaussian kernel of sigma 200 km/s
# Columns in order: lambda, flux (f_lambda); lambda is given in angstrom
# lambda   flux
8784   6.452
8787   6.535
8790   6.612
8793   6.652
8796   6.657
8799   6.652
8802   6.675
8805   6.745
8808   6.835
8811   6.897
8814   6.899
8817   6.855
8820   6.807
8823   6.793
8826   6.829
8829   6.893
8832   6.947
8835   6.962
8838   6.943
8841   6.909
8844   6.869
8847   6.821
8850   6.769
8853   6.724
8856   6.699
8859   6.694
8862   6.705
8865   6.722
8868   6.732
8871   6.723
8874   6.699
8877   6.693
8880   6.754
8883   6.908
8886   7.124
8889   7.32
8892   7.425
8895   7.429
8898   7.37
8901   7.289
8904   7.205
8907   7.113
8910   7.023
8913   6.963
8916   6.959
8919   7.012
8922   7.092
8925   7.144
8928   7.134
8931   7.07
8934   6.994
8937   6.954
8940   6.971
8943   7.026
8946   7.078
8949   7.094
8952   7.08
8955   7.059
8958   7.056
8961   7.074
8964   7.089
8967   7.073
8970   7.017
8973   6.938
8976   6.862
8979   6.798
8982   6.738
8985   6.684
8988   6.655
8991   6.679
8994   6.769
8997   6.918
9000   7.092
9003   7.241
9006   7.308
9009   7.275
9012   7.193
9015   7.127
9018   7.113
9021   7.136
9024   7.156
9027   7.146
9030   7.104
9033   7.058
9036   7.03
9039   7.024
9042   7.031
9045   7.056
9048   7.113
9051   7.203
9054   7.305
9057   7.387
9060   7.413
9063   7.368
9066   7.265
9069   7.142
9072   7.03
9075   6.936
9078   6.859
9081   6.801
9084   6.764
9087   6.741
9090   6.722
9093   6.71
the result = 0.7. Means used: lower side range 6.9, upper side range 7.3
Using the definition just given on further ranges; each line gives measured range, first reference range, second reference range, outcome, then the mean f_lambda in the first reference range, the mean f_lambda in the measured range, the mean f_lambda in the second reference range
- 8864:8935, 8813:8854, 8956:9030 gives -1.2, 6.86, 7.04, 7.01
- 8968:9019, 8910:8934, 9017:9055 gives 0.9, 7.05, 6.96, 7.11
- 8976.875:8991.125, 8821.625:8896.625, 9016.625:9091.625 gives 0.6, 6.88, 6.72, 7.08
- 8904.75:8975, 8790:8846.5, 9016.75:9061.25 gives -0.4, 6.82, 7.04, 7.15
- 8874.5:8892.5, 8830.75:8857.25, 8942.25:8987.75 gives -0.3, 6.85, 7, 6.97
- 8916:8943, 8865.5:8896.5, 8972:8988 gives -0.6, 6.97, 7.04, 6.79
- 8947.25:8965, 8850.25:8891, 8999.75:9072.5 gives -0.2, 6.81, 7.07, 7.18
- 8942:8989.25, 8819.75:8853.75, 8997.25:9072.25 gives 0.7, 6.86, 6.96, 7.17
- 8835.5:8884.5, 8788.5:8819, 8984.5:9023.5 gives 0.4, 6.75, 6.78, 7.03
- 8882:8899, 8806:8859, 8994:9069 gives -0.8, 6.84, 7.27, 7.16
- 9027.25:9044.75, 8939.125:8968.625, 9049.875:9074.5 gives 0.4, 7.06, 7.06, 7.25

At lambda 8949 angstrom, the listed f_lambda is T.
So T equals 7.094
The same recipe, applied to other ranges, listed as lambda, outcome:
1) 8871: 6.723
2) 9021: 7.136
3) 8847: 6.821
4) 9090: 6.722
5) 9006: 7.308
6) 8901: 7.289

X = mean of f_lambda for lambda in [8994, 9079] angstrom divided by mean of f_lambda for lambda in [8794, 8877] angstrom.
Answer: 1.05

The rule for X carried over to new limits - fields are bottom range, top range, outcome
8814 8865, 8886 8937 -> 1.05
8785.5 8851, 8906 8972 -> 1.04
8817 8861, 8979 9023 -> 1.02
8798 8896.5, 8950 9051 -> 1.02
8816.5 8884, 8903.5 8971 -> 1.04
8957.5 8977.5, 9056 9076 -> 1.03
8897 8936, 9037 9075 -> 1.01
